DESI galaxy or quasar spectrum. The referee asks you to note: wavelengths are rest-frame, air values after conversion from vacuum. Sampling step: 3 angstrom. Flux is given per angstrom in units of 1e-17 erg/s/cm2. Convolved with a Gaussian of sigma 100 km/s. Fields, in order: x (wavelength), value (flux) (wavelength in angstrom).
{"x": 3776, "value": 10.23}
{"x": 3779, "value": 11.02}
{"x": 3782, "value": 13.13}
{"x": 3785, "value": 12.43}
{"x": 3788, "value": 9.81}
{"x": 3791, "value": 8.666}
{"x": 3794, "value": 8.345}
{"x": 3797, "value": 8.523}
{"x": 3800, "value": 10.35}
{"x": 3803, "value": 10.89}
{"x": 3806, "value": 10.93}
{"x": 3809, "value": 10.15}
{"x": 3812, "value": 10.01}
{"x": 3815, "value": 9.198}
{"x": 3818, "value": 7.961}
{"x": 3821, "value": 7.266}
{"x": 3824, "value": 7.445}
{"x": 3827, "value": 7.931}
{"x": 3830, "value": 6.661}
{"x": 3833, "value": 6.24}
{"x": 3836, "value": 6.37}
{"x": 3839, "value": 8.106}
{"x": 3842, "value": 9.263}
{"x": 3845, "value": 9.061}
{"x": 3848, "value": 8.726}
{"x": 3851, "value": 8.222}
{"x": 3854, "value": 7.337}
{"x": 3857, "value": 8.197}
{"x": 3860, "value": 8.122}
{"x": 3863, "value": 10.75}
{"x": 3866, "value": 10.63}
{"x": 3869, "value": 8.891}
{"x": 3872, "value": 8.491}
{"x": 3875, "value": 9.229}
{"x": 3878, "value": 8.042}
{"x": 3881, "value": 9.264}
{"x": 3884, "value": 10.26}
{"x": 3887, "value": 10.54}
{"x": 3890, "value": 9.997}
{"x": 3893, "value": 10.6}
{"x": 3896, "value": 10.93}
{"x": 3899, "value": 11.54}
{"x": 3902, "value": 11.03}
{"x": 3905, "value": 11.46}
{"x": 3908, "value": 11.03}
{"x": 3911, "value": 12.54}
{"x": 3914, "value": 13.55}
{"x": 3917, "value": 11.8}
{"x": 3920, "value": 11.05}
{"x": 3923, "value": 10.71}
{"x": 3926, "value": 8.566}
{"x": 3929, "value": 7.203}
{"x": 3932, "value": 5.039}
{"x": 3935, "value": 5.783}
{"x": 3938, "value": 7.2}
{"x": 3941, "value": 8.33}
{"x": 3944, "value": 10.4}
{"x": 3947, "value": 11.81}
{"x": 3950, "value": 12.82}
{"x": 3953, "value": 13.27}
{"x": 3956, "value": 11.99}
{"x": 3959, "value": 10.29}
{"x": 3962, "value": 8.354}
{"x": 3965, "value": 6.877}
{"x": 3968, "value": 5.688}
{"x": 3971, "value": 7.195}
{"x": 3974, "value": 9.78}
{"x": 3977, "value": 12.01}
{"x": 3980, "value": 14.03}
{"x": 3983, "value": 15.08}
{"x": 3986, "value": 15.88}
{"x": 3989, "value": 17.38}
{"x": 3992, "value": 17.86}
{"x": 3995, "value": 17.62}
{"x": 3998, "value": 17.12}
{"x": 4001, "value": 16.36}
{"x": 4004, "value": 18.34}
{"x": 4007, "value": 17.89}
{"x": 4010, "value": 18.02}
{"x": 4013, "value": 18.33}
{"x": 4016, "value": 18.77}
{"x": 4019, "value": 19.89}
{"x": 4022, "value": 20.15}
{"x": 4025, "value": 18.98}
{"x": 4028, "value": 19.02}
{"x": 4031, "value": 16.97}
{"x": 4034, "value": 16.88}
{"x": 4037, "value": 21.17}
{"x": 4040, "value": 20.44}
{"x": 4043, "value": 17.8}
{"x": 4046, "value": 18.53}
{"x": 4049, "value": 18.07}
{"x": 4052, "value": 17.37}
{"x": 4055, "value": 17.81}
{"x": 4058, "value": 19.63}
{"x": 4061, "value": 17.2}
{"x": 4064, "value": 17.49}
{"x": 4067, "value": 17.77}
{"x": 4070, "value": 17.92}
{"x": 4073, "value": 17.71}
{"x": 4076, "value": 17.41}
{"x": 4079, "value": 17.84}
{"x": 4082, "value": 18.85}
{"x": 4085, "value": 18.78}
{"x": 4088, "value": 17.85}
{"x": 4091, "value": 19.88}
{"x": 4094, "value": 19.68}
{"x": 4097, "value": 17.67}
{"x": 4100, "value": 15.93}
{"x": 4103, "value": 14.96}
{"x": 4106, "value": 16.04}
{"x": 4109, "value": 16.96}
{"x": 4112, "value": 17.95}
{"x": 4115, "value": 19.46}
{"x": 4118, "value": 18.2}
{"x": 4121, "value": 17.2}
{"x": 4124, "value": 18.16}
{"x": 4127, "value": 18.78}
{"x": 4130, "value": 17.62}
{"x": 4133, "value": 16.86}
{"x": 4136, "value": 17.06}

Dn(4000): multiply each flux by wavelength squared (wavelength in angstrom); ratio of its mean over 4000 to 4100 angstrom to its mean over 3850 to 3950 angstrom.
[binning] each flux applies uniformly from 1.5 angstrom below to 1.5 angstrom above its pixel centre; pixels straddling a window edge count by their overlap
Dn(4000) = 2.04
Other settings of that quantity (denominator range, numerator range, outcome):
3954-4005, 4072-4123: 1.45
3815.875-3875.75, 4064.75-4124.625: 2.45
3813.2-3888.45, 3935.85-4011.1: 1.60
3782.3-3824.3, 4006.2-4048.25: 2.20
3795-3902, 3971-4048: 2.06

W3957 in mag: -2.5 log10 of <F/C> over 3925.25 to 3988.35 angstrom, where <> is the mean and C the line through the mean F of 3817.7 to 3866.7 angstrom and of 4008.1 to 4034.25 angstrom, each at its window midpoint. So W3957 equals 0.44 mag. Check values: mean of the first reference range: 8.1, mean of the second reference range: 18.6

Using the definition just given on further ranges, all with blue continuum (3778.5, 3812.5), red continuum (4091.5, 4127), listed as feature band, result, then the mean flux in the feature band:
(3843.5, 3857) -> 0.36 mag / 8.32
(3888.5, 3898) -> 0.19 mag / 10.6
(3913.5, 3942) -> 0.46 mag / 8.77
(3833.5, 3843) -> 0.43 mag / 7.67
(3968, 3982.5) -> 0.35 mag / 10.5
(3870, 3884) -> 0.34 mag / 8.92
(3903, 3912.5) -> 0.11 mag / 11.6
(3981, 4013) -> -0.15 mag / 17.2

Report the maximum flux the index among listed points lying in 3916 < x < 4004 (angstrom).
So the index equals 18.34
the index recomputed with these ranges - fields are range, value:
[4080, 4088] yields 18.85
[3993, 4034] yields 20.15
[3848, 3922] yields 13.55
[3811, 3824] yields 10.01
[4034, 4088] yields 21.17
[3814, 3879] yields 10.75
